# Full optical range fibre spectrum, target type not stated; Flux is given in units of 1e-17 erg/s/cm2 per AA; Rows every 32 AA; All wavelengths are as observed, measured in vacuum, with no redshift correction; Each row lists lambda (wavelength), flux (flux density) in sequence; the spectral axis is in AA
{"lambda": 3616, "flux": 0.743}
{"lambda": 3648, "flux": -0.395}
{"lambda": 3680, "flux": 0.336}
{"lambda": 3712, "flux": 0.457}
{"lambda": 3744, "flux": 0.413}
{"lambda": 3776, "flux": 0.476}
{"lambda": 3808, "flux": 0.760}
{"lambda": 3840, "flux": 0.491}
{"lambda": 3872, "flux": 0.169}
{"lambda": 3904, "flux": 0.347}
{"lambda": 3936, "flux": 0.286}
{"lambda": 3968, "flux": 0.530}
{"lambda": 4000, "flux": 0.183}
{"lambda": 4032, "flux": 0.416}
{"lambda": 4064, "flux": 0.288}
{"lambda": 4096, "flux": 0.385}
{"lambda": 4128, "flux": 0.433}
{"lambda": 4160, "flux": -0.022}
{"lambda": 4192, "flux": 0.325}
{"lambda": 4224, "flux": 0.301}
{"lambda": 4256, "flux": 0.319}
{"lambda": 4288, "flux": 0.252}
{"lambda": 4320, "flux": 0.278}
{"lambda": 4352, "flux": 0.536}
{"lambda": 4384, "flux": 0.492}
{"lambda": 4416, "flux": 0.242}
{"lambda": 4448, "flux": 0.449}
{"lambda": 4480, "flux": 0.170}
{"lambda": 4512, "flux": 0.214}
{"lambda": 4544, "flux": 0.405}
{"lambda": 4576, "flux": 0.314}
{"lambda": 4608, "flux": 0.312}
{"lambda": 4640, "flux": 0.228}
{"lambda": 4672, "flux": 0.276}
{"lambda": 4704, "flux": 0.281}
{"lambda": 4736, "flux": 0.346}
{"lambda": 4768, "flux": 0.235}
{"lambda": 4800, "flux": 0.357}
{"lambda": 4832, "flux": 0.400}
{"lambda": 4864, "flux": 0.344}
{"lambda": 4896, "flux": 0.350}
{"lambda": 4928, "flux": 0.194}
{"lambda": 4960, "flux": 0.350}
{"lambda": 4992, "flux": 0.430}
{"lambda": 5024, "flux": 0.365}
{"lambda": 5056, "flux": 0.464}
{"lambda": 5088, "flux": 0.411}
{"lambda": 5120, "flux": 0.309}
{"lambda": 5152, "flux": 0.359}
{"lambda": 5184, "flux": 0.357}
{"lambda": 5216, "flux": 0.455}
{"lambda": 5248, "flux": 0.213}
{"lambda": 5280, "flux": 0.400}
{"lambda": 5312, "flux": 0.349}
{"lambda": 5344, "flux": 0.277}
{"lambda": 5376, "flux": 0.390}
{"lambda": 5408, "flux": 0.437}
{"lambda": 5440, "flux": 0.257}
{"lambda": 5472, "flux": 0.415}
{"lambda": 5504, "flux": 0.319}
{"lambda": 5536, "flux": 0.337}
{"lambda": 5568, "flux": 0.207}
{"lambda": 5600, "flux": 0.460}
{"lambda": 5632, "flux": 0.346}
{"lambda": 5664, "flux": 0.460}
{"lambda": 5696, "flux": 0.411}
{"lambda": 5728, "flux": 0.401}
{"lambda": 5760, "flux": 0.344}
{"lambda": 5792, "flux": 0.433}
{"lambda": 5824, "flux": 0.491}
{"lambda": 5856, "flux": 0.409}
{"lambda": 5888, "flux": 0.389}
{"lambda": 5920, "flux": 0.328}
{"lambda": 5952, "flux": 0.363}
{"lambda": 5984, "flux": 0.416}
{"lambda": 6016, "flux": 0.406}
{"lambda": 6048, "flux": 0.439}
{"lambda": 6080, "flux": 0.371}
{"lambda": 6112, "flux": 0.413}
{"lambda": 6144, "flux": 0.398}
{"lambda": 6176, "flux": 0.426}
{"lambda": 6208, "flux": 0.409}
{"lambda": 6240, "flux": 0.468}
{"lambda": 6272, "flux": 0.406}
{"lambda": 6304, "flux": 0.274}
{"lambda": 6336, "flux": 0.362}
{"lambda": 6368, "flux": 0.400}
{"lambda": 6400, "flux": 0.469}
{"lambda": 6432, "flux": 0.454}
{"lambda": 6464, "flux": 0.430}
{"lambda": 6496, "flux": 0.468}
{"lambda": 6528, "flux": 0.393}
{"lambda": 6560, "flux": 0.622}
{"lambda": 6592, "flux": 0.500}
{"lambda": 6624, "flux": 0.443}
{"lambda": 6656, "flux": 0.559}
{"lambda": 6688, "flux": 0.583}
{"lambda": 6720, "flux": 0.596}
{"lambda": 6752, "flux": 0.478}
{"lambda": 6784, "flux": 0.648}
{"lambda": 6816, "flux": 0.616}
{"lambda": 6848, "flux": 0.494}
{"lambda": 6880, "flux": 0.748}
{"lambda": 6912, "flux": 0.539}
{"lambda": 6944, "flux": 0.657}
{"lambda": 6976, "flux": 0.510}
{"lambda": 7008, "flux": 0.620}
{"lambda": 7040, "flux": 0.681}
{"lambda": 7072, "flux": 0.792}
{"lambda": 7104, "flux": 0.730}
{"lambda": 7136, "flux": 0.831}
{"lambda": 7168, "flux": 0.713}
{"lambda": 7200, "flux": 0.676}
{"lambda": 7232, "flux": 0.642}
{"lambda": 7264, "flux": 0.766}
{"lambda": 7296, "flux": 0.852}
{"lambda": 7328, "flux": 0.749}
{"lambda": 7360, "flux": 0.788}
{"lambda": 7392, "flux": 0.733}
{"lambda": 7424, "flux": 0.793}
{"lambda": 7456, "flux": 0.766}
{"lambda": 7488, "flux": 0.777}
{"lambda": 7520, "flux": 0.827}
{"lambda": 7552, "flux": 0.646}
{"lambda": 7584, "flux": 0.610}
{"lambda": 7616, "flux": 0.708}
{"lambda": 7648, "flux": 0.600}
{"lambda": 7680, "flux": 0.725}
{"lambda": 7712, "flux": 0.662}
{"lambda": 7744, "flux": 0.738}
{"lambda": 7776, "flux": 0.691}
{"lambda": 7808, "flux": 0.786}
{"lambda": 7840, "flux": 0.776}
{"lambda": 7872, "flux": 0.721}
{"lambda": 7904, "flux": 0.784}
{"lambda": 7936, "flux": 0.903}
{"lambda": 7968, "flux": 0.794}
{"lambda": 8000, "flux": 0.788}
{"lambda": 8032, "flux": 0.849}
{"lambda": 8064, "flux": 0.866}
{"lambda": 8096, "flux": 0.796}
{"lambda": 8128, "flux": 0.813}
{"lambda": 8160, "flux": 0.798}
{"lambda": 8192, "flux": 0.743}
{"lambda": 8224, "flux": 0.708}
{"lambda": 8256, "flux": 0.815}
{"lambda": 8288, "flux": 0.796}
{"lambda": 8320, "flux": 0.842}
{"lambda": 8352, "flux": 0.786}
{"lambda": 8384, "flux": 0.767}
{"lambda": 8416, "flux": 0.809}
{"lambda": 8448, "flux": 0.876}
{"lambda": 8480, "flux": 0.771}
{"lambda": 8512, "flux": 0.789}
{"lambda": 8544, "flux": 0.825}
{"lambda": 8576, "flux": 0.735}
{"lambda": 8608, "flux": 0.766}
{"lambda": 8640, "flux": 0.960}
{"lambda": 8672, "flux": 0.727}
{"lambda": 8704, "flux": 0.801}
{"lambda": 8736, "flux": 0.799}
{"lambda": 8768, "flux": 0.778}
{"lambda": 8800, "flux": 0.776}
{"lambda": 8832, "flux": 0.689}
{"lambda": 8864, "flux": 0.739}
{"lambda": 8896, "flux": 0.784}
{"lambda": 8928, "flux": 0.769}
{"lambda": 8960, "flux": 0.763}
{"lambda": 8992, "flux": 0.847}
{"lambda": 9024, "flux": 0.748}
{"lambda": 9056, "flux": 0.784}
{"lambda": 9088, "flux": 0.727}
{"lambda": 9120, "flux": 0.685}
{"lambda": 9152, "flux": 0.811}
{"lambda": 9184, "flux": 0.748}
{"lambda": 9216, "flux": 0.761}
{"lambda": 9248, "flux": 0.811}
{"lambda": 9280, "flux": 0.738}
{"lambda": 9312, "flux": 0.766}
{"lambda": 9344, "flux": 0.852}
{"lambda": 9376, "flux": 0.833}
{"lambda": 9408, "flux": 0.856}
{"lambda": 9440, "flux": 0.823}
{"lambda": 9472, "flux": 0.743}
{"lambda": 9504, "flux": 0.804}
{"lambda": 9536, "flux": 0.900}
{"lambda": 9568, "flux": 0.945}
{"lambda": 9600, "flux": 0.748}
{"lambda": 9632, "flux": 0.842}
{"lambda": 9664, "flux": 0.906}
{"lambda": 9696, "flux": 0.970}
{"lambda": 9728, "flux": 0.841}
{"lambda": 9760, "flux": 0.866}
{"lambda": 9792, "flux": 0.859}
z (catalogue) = 0.760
